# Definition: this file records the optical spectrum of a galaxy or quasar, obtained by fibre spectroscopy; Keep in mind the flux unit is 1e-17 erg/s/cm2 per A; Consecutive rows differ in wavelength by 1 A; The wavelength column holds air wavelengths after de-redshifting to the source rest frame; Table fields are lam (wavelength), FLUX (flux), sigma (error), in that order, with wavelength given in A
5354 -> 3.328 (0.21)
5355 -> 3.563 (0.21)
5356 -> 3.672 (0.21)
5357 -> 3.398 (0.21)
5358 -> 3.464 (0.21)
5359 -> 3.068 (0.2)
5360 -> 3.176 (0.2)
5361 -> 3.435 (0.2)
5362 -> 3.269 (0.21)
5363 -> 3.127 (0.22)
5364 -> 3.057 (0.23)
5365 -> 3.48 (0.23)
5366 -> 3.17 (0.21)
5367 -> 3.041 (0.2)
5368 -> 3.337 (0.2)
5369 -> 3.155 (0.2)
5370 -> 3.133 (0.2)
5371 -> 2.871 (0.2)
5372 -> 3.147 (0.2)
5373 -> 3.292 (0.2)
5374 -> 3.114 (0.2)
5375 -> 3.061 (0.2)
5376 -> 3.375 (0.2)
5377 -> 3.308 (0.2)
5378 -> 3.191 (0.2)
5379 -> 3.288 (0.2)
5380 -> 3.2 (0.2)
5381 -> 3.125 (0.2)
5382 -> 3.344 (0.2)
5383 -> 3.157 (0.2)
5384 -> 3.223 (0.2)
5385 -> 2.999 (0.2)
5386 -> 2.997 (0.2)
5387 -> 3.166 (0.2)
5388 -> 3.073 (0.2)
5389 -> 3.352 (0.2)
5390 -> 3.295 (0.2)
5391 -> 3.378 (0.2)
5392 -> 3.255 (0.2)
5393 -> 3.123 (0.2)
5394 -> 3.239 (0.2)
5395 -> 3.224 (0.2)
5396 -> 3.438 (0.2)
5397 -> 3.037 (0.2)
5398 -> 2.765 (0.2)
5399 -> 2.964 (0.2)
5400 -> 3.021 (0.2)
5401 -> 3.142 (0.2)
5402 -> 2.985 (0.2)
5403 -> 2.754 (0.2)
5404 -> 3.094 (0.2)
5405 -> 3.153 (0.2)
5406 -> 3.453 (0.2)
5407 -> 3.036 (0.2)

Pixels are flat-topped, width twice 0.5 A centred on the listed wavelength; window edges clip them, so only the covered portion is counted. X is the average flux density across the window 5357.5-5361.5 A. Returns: 3.29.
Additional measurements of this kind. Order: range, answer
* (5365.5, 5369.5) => 3.18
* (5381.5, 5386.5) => 3.14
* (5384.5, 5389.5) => 3.12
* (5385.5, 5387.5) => 3.08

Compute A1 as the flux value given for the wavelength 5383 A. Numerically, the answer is 3.157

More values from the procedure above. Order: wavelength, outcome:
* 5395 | 3.224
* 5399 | 2.964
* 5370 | 3.133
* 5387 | 3.166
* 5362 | 3.269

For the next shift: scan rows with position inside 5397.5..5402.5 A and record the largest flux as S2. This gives 3.142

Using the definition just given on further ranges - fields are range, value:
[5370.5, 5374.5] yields 3.292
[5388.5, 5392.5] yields 3.378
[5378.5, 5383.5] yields 3.344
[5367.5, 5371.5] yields 3.337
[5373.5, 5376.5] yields 3.375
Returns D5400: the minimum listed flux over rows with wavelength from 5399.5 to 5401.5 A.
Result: 3.021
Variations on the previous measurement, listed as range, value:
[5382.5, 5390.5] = 2.997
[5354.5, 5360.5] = 3.068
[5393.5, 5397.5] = 3.037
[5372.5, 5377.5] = 3.061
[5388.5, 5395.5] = 3.123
